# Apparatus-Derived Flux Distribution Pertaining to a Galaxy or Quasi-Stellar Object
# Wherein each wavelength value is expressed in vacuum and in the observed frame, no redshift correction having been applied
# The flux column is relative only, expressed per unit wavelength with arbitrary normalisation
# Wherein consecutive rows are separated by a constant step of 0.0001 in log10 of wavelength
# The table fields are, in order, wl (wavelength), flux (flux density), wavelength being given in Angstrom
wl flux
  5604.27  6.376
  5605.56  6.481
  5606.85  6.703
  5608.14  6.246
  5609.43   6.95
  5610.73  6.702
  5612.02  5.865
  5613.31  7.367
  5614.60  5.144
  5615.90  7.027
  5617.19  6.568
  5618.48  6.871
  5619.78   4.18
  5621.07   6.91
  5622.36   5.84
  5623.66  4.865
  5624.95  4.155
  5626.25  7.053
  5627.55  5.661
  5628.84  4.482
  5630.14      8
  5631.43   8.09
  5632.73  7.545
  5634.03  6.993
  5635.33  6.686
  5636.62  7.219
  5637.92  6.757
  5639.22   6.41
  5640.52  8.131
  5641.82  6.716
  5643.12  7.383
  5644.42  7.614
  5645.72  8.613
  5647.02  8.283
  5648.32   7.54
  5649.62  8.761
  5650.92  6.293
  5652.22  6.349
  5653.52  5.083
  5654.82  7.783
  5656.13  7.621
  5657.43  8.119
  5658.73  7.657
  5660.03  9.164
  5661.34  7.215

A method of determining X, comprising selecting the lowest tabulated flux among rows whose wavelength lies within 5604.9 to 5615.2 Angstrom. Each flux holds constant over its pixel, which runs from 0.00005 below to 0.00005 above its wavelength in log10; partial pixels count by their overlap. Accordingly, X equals 5.144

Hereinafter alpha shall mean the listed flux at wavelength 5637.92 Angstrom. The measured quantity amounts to 6.757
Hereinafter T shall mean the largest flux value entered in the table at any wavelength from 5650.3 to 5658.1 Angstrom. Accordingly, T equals 8.119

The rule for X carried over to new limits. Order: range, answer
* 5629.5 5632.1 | 8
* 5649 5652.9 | 6.293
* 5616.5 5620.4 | 4.18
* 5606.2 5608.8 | 6.246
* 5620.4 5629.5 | 4.155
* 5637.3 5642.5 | 6.41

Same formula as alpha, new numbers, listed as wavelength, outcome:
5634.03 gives 6.993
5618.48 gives 6.871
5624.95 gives 4.155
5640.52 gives 8.131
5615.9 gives 7.027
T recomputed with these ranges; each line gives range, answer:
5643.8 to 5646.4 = 8.613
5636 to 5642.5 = 8.131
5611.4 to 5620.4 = 7.367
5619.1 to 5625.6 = 6.91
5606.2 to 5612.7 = 6.95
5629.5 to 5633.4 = 8.09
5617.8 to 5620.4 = 6.871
